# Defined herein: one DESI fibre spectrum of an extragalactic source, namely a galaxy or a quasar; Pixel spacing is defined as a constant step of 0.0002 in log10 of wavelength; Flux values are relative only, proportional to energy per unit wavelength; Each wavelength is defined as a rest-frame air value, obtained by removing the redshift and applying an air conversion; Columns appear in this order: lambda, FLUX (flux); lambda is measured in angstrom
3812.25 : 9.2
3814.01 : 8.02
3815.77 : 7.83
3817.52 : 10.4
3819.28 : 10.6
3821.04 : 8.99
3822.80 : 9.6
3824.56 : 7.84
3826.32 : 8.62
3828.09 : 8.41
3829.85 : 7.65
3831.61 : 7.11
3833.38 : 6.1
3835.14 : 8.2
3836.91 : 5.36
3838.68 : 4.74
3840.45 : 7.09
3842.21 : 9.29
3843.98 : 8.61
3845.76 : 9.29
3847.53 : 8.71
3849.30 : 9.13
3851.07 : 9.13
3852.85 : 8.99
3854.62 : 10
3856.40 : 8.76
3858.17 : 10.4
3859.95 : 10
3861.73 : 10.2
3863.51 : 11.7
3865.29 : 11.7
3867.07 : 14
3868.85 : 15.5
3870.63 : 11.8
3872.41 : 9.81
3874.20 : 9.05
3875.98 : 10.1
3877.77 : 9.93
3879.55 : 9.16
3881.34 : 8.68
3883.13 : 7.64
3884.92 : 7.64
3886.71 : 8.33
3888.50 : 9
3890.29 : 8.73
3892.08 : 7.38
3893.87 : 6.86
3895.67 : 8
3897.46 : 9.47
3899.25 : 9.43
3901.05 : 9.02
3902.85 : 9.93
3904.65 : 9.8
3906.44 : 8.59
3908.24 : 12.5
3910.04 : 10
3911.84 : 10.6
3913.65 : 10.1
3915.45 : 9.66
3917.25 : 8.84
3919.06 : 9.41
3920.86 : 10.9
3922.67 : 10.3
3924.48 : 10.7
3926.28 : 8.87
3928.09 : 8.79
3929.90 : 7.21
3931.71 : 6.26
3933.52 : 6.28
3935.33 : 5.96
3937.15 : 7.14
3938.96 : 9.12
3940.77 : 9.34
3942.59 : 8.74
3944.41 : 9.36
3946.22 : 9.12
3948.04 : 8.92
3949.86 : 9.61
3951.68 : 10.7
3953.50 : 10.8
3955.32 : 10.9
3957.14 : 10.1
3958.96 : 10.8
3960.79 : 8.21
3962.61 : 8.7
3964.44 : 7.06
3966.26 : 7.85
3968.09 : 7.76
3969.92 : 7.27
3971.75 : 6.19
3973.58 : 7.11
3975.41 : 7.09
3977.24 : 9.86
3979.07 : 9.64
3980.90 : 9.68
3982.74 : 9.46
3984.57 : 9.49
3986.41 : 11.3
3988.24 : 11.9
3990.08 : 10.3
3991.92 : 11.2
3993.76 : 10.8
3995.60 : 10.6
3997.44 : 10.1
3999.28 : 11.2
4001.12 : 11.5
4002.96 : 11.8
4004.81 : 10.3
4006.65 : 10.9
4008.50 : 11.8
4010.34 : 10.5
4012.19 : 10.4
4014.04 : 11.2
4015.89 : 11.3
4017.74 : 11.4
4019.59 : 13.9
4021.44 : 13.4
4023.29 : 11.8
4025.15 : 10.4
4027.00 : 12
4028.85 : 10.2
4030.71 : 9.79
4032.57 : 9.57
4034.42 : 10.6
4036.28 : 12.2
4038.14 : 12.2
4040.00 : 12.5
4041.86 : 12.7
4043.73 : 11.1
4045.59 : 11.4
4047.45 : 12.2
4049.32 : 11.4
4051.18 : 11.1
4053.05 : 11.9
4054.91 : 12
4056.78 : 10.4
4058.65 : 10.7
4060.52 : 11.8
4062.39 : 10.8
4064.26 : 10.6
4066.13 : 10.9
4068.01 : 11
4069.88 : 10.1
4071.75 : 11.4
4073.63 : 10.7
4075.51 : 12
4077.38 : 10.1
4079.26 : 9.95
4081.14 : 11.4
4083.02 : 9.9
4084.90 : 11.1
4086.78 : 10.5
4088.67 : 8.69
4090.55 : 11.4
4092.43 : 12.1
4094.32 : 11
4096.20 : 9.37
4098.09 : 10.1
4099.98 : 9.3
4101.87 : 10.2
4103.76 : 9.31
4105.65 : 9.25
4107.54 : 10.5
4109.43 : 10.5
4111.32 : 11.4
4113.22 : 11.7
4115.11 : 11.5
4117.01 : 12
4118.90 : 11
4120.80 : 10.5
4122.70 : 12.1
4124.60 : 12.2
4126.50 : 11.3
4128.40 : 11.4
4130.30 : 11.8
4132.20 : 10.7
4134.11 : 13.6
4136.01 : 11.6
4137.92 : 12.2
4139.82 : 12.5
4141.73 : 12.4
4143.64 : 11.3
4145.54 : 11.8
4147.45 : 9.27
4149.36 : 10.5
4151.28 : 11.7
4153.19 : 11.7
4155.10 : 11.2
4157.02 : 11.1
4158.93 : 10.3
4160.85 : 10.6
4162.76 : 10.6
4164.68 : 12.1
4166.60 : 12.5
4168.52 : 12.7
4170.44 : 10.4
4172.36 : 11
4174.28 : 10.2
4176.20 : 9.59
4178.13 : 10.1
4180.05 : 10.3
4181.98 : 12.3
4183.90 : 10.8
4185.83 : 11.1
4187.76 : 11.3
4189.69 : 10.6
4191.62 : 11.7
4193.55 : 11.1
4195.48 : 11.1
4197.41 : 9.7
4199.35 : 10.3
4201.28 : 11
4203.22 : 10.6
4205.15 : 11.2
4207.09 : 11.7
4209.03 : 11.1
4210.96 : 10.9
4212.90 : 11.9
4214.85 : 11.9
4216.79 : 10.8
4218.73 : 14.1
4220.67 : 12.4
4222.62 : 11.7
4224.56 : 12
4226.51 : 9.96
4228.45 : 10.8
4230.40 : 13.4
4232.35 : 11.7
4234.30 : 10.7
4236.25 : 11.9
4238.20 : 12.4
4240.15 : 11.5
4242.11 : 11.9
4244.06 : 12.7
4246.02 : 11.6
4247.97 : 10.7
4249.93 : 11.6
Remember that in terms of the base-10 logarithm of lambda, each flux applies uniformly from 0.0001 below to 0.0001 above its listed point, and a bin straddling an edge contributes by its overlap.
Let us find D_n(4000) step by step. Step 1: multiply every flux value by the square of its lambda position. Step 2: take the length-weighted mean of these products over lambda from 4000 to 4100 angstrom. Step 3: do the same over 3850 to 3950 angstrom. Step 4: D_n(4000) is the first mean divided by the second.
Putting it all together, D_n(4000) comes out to 1.28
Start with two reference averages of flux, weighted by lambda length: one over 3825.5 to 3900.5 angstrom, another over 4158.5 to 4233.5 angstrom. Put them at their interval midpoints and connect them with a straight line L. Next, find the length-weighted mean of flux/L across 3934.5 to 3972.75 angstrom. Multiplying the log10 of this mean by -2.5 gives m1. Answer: 0.11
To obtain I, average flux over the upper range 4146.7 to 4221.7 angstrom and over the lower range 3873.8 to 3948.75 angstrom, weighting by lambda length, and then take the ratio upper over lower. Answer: 1.2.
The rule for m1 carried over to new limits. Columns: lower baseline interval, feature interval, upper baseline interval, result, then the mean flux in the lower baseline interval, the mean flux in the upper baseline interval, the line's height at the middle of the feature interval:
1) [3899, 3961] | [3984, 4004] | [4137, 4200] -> -0.12 mag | 9.32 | 11.1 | 9.8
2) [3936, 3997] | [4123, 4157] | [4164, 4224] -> -0.08 mag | 9.27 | 11.2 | 10.8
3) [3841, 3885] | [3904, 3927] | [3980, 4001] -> 0.02 mag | 9.99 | 10.6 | 10.2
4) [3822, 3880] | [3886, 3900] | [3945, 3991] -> 0.10 mag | 9.28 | 9.19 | 9.25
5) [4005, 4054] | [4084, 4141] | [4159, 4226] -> 0.03 mag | 11.4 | 11.2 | 11.3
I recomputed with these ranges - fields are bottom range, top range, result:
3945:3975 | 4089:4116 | 1.19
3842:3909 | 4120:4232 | 1.18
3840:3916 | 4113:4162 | 1.19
